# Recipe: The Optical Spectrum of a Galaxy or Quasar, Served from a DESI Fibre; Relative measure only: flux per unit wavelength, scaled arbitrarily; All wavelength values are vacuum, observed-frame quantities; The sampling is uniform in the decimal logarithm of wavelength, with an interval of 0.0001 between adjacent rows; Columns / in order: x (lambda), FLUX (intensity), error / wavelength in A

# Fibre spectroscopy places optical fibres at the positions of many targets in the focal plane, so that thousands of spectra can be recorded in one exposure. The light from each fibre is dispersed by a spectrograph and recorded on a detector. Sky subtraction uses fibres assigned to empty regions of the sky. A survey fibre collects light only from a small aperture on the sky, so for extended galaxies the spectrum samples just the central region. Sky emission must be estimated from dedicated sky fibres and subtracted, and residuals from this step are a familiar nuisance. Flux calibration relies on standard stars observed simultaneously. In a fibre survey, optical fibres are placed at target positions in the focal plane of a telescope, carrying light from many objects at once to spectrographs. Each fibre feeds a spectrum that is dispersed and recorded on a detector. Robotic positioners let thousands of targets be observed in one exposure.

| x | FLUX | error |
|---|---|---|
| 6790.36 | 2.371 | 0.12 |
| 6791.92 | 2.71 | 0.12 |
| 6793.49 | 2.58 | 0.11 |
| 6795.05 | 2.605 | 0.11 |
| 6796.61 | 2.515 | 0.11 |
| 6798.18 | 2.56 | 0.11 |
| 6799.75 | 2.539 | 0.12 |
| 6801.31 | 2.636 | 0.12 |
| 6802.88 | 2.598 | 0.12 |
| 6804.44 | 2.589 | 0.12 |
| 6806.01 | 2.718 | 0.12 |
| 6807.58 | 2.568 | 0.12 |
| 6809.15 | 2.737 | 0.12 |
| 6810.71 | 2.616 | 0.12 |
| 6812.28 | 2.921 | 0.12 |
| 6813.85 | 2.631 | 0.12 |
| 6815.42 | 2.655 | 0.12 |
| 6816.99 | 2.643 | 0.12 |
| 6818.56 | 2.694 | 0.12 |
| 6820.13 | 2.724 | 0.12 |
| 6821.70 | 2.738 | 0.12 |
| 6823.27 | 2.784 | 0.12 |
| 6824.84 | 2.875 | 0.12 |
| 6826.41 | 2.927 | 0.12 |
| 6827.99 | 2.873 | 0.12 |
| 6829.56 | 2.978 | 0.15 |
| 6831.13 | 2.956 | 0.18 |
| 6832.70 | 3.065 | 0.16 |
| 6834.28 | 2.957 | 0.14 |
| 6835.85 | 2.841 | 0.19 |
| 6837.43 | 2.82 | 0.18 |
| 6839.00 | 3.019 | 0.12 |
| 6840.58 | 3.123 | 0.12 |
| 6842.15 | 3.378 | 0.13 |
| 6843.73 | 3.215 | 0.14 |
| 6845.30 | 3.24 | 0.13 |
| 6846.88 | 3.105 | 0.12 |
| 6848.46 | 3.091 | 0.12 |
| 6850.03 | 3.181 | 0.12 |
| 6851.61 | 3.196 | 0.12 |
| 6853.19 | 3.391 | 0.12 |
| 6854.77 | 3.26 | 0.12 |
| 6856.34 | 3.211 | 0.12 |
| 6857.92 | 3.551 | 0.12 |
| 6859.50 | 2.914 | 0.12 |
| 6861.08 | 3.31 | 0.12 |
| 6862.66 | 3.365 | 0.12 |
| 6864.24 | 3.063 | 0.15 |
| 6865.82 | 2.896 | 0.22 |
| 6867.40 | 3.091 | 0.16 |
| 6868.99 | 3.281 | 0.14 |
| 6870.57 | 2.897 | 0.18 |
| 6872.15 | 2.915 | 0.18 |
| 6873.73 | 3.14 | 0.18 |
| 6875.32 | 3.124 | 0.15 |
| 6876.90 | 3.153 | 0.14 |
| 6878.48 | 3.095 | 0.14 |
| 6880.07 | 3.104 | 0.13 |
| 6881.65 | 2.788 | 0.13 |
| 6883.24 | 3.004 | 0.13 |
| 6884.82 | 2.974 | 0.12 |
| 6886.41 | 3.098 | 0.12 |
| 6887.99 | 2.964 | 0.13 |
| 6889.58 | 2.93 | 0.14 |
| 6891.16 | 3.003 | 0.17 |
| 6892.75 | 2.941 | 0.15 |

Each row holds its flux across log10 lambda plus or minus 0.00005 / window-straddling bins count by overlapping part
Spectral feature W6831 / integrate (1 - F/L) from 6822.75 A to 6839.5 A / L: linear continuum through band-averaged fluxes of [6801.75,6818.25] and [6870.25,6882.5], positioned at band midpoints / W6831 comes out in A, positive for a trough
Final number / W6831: -0.8 A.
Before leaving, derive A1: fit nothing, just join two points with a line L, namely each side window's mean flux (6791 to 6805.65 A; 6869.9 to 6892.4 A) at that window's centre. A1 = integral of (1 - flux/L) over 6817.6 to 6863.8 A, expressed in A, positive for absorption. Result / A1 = -4.09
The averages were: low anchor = 2.59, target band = 3.06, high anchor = 3.01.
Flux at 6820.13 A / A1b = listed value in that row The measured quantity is 2.724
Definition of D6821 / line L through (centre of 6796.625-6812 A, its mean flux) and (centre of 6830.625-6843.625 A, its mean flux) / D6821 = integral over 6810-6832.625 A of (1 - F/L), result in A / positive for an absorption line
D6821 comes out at 0.3 A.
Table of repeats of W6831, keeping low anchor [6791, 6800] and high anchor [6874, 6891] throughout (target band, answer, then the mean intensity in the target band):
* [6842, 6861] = -2.37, 3.23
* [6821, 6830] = -0.40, 2.86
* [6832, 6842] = -0.72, 2.99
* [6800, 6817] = -0.08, 2.66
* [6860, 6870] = -0.74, 3.15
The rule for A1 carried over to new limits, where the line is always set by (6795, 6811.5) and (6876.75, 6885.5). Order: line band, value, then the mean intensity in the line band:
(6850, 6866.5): -1.8 A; 3.22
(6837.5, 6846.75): -1.2 A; 3.16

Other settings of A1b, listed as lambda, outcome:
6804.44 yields 2.589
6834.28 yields 2.957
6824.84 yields 2.875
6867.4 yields 3.091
